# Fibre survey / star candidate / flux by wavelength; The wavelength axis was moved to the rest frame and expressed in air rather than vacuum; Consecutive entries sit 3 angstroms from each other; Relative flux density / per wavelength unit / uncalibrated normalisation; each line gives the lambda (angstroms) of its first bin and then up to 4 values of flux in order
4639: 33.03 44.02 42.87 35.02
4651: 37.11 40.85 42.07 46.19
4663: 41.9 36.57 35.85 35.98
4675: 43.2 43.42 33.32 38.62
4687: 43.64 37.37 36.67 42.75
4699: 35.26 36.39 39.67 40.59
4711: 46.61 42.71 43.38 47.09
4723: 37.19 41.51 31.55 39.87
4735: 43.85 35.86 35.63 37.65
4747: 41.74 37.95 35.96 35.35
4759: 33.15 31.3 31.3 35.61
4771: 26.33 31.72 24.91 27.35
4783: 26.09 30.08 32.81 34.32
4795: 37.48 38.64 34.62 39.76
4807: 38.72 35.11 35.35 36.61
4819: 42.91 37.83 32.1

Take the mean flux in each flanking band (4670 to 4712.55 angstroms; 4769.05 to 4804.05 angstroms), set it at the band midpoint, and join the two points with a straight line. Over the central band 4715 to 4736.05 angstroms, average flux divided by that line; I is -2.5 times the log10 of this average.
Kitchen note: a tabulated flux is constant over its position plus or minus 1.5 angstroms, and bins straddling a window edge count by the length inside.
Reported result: -0.110 mag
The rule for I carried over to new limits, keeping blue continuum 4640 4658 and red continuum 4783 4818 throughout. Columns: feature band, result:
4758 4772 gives 0.156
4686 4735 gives -0.056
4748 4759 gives 0.020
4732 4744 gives -0.033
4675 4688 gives -0.025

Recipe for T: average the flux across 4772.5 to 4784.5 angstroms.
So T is 27.5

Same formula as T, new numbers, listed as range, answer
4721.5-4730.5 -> 36.8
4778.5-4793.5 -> 30.1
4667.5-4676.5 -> 38.3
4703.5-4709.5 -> 40.1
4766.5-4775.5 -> 31.2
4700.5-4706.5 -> 38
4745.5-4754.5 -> 38.5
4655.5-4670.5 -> 40.5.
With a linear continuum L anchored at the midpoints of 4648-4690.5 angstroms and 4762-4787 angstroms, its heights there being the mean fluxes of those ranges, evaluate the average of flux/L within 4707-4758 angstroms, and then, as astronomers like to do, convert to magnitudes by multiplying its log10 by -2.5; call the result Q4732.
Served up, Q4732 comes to -0.18 mag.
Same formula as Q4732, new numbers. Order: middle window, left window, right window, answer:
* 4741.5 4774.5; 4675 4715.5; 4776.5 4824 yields 0.07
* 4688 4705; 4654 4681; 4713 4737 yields 0.07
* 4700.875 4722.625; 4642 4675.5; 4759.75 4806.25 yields -0.15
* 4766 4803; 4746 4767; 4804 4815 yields 0.14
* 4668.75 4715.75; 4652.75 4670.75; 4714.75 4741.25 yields 0.02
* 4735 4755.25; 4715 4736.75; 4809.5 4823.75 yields 0.06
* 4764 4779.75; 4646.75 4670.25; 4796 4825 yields 0.27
